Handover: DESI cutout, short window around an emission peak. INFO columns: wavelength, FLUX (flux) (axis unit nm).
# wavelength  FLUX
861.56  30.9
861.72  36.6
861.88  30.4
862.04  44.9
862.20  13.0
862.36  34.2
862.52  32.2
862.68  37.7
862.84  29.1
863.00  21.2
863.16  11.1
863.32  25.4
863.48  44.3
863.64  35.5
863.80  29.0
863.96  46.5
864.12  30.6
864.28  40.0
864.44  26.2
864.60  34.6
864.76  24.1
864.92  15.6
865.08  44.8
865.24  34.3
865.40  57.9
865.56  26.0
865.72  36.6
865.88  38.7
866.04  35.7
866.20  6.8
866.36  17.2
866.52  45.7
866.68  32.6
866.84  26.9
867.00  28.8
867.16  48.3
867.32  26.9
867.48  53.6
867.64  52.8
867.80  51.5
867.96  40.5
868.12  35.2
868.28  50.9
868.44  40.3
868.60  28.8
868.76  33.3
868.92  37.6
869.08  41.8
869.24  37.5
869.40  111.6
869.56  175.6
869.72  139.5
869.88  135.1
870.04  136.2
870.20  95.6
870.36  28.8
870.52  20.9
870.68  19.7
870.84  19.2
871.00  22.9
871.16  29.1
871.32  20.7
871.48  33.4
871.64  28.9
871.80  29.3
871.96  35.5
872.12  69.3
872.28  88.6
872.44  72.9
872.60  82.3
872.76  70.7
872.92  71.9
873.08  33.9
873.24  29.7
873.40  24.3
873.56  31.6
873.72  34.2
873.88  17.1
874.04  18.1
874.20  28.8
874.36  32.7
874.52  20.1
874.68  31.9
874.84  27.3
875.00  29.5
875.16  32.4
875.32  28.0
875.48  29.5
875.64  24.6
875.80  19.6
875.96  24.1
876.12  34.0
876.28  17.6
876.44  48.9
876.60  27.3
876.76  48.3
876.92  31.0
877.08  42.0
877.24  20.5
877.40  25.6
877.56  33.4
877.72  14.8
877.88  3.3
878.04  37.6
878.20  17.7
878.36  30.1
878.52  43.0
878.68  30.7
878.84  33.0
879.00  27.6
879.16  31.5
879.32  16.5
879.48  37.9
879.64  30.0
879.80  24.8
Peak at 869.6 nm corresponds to H-alpha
